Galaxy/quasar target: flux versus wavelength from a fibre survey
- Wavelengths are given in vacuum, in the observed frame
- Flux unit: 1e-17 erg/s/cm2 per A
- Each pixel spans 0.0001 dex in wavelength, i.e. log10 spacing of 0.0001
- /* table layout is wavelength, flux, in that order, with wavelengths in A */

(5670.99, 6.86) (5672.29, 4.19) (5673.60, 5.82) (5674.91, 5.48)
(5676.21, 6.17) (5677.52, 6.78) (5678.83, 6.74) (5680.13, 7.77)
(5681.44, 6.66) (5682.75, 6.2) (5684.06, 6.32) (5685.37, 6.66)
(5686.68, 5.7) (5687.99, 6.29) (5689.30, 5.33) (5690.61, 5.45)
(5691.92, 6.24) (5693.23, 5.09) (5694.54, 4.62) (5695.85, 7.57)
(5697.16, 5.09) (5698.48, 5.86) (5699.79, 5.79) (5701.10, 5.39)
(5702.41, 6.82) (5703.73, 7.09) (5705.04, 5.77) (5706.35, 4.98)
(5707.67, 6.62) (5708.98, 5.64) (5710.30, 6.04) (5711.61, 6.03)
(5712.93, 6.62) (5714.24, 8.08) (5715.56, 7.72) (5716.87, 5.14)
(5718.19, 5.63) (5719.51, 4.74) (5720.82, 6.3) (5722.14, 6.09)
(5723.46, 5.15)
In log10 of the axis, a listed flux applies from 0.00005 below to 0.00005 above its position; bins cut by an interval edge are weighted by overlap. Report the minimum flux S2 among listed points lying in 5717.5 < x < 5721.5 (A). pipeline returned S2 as 4.74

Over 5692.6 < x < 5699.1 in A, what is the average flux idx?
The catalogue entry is 5.64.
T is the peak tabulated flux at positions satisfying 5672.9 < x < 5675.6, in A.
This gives 5.82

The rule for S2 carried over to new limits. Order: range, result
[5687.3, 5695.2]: 4.62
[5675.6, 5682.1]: 6.17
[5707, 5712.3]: 5.64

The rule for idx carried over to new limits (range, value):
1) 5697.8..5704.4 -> 6.18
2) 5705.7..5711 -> 5.82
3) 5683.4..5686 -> 6.48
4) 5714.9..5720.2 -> 5.82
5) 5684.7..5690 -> 5.99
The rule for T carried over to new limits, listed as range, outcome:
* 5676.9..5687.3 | 7.77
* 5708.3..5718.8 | 8.08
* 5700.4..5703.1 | 6.82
